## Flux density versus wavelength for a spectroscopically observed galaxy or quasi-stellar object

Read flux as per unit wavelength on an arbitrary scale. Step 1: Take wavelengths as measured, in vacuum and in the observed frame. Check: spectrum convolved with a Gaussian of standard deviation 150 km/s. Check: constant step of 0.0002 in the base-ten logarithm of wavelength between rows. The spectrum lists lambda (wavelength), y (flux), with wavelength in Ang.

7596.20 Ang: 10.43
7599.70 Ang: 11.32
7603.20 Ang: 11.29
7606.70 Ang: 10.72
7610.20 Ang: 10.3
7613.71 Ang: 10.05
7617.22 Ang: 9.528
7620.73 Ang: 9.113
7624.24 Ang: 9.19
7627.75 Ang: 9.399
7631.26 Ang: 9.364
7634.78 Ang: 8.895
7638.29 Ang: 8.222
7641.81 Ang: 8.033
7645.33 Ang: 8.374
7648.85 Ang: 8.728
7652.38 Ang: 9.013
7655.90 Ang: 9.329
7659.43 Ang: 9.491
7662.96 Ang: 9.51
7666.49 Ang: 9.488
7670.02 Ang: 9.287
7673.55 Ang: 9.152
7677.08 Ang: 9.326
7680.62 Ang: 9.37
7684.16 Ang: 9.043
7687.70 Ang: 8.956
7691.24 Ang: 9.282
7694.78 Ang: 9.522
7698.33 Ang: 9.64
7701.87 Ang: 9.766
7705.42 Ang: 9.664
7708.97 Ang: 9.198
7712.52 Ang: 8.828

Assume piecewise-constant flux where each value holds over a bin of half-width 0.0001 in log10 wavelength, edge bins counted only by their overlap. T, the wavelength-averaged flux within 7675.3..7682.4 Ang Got 9.35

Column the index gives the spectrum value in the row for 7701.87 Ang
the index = 9.766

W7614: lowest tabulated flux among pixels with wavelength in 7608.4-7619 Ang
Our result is 9.528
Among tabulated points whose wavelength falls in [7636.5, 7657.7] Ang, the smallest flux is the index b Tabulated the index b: 8.033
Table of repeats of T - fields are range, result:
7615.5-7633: 9.32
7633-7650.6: 8.45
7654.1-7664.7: 9.44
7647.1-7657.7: 9.02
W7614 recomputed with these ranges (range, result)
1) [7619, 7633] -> 9.113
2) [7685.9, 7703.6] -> 8.956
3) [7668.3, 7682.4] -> 9.152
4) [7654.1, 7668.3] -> 9.329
